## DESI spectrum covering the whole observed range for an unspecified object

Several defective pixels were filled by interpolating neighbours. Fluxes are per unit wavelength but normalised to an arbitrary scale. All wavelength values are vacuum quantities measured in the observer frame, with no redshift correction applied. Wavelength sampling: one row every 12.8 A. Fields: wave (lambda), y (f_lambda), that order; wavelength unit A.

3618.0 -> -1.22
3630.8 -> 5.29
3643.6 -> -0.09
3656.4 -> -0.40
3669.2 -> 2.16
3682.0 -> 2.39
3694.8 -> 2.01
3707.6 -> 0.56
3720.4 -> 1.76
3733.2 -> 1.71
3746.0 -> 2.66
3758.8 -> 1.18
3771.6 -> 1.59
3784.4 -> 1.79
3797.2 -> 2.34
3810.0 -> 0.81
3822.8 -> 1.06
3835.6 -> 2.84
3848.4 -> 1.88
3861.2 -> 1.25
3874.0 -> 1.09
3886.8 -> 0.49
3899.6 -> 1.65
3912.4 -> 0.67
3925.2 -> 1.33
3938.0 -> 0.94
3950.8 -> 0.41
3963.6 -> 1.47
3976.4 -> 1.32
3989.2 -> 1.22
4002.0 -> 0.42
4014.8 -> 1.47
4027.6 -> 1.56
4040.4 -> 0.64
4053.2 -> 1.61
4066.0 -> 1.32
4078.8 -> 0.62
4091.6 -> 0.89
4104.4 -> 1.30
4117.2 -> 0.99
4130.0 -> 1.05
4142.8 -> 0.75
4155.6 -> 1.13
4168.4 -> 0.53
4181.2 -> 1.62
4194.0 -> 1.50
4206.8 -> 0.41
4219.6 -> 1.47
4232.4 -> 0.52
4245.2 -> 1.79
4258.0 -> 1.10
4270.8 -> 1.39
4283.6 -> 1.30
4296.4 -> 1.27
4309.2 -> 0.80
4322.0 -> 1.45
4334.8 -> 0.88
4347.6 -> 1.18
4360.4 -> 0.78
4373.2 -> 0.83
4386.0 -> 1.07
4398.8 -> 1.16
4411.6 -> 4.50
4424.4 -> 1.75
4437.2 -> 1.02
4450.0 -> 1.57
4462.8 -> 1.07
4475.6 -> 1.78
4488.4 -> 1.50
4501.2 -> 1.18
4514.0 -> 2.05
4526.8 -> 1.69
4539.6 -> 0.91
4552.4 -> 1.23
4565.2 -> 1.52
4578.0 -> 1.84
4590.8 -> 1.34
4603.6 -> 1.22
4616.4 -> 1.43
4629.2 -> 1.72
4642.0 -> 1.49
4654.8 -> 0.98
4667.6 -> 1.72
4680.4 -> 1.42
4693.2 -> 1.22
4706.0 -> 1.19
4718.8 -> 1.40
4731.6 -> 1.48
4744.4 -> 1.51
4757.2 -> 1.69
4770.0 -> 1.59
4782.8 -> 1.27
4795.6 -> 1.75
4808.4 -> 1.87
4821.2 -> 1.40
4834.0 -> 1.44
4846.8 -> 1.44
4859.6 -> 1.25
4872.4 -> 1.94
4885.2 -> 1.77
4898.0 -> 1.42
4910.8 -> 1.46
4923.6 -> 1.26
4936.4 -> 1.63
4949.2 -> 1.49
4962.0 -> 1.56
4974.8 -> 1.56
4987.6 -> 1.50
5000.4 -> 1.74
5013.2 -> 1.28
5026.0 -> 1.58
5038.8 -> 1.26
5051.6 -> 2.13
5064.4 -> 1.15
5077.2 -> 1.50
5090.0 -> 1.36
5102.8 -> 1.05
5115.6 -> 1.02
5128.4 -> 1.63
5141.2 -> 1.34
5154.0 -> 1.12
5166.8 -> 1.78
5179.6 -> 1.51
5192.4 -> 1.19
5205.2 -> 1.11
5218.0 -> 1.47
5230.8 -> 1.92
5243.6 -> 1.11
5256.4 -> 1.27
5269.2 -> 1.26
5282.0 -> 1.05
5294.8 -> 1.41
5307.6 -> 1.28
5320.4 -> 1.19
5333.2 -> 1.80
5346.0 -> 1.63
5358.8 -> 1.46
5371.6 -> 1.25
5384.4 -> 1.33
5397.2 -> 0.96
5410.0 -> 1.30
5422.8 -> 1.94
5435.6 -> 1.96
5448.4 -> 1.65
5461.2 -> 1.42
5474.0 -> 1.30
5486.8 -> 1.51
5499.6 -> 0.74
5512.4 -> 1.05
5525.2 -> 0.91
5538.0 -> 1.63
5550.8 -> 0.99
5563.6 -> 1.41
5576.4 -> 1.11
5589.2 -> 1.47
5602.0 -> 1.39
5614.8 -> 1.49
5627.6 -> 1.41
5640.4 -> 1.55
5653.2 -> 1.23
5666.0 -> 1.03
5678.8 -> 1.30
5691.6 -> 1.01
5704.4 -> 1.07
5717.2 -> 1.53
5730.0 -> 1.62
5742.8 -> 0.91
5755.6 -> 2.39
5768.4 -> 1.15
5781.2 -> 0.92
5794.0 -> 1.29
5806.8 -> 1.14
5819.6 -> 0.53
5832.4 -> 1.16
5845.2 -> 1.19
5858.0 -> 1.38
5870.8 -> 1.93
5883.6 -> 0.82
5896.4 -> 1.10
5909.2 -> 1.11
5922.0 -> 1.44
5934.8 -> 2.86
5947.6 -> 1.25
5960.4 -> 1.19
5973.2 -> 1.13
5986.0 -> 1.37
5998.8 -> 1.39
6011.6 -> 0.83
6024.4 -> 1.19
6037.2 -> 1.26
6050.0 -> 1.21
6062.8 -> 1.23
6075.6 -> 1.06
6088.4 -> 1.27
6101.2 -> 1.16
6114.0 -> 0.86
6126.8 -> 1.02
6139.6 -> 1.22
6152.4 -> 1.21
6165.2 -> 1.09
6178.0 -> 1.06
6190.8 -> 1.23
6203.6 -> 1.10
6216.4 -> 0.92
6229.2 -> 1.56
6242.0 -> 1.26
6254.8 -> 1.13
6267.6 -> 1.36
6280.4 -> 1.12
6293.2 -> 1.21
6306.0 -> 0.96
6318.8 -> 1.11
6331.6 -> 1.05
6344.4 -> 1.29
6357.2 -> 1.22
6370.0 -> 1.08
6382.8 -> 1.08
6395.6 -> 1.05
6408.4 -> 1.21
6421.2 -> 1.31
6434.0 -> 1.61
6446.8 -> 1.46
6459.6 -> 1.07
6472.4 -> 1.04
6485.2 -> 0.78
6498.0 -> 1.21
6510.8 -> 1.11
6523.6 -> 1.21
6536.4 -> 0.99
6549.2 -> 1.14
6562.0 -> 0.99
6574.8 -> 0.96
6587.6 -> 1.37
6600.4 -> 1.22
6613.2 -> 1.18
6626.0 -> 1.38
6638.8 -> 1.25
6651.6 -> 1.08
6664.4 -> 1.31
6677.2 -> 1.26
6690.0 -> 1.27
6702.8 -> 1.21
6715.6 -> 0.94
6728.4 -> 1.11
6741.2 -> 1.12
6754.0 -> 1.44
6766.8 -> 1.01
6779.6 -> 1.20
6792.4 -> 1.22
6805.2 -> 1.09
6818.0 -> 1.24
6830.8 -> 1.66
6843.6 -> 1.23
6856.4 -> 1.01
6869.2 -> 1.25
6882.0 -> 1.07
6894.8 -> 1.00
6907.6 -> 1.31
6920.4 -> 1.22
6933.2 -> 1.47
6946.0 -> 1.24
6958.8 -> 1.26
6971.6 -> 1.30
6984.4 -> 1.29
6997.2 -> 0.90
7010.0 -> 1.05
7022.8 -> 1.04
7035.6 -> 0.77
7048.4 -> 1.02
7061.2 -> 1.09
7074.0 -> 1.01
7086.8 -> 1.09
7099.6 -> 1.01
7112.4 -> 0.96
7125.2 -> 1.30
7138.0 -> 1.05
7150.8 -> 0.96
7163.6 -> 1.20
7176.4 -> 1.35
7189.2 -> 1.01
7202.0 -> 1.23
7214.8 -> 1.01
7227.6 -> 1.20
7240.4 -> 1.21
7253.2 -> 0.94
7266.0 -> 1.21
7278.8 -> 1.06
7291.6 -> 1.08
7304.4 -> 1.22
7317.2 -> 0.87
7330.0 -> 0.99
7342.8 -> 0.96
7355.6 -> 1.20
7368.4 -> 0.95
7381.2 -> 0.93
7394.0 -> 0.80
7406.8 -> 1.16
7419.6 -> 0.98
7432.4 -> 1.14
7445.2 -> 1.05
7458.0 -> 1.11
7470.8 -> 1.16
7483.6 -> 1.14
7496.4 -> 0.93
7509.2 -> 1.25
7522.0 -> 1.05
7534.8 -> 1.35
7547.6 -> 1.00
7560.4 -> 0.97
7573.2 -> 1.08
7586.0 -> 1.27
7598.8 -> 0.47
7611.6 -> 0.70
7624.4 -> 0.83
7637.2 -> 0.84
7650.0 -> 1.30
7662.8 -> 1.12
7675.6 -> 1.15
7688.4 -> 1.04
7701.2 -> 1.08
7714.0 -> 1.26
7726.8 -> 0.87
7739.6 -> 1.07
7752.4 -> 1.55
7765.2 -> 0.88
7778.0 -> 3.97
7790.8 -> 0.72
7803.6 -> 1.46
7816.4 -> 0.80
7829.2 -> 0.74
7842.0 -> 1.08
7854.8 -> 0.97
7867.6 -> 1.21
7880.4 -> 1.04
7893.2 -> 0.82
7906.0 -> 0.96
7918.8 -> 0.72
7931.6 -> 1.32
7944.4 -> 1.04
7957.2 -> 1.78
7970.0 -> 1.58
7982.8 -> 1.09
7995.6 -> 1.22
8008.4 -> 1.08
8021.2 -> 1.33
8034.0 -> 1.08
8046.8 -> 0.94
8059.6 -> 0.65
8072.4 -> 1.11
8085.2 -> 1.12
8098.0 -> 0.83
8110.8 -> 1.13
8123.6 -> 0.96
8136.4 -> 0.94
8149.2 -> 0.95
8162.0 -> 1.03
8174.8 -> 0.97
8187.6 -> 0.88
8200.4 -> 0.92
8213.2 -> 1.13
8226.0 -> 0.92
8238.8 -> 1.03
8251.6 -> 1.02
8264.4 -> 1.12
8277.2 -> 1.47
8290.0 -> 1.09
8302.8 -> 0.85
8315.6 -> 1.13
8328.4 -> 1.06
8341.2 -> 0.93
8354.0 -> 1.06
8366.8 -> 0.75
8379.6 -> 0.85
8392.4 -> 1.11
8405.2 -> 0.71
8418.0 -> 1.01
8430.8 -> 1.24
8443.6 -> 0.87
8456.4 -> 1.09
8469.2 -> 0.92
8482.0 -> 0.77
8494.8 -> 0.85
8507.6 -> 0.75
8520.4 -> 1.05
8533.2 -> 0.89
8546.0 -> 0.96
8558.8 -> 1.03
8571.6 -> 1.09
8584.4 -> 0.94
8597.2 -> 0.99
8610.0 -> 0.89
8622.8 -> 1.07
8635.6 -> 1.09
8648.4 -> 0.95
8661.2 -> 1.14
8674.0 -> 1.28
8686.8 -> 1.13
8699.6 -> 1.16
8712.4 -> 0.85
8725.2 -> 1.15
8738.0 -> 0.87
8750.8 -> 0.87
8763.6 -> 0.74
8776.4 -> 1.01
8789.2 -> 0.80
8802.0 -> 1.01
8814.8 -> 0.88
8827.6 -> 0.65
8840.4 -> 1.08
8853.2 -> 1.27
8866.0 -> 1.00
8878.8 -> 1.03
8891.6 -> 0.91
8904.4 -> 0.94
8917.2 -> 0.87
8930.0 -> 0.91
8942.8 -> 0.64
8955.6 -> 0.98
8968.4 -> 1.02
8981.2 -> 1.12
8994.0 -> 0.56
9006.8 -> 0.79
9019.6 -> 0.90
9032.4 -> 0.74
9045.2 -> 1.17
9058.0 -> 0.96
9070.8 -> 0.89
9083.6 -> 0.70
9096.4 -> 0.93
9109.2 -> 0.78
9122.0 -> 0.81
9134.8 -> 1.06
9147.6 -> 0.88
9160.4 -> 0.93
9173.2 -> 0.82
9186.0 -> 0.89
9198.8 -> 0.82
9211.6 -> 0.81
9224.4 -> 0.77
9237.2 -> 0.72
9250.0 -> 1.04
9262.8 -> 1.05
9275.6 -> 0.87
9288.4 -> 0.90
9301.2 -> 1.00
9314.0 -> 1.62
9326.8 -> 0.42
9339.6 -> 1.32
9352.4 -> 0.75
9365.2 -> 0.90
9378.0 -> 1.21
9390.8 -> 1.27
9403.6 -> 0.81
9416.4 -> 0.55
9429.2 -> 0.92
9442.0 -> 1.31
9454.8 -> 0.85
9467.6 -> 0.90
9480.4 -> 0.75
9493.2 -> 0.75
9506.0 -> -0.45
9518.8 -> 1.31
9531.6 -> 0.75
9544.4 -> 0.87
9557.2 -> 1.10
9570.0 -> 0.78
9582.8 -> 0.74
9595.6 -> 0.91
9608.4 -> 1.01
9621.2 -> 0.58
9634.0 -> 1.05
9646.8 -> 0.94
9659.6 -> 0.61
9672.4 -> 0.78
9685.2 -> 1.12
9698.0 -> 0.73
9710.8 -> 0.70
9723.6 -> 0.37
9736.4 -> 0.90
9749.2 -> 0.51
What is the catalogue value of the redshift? 0.18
